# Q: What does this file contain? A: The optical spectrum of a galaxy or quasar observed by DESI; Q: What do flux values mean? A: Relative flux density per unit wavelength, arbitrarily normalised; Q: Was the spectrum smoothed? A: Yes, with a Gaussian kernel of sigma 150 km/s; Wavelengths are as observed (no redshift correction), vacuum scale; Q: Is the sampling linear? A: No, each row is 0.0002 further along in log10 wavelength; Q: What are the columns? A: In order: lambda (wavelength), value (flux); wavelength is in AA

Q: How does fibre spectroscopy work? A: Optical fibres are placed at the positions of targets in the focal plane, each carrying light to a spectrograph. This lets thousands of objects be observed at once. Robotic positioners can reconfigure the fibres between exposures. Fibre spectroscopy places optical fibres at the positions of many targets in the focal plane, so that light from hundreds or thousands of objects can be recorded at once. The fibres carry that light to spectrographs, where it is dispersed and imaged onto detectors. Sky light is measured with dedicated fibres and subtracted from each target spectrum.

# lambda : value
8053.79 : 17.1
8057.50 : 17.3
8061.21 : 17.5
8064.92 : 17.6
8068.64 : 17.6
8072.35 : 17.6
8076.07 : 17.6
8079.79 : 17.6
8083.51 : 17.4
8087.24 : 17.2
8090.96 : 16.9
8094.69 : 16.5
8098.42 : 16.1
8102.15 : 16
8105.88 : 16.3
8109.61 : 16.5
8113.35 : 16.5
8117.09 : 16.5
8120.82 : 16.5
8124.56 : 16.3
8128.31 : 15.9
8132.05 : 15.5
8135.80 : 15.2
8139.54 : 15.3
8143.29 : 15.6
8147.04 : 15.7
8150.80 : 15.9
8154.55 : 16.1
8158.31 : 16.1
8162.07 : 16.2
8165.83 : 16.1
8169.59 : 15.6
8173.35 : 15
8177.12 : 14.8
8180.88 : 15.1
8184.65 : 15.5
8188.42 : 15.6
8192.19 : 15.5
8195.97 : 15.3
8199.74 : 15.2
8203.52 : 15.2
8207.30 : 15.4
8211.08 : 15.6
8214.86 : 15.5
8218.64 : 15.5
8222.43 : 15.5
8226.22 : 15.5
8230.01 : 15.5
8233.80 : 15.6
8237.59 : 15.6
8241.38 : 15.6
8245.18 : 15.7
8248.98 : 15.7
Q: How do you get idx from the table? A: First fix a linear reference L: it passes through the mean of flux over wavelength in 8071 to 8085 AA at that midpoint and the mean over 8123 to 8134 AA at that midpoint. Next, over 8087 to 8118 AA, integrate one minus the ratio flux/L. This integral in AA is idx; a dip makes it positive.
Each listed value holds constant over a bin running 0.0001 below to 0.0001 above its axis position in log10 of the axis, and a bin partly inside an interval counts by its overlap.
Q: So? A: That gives 0.5 AA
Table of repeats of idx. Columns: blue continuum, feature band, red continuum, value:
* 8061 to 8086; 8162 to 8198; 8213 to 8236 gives 1.5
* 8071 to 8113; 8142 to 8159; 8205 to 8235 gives 0.4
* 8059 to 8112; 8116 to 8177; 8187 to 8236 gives 1.7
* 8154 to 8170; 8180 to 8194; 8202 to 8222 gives 0.3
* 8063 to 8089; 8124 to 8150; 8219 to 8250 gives 1.8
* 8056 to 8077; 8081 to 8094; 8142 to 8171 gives 0.0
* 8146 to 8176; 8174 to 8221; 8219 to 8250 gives 1.1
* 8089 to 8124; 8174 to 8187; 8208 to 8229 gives 0.6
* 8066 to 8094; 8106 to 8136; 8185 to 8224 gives 1.0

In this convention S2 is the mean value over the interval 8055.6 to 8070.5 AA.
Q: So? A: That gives 17.5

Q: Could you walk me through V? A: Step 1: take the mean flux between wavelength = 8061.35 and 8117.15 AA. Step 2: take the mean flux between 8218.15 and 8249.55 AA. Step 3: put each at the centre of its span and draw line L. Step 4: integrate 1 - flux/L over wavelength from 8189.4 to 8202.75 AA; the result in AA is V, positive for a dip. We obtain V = 0.5 AA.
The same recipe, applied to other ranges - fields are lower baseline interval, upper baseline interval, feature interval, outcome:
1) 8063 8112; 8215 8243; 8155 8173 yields 0.3 AA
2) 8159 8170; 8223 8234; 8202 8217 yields 0.2 AA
